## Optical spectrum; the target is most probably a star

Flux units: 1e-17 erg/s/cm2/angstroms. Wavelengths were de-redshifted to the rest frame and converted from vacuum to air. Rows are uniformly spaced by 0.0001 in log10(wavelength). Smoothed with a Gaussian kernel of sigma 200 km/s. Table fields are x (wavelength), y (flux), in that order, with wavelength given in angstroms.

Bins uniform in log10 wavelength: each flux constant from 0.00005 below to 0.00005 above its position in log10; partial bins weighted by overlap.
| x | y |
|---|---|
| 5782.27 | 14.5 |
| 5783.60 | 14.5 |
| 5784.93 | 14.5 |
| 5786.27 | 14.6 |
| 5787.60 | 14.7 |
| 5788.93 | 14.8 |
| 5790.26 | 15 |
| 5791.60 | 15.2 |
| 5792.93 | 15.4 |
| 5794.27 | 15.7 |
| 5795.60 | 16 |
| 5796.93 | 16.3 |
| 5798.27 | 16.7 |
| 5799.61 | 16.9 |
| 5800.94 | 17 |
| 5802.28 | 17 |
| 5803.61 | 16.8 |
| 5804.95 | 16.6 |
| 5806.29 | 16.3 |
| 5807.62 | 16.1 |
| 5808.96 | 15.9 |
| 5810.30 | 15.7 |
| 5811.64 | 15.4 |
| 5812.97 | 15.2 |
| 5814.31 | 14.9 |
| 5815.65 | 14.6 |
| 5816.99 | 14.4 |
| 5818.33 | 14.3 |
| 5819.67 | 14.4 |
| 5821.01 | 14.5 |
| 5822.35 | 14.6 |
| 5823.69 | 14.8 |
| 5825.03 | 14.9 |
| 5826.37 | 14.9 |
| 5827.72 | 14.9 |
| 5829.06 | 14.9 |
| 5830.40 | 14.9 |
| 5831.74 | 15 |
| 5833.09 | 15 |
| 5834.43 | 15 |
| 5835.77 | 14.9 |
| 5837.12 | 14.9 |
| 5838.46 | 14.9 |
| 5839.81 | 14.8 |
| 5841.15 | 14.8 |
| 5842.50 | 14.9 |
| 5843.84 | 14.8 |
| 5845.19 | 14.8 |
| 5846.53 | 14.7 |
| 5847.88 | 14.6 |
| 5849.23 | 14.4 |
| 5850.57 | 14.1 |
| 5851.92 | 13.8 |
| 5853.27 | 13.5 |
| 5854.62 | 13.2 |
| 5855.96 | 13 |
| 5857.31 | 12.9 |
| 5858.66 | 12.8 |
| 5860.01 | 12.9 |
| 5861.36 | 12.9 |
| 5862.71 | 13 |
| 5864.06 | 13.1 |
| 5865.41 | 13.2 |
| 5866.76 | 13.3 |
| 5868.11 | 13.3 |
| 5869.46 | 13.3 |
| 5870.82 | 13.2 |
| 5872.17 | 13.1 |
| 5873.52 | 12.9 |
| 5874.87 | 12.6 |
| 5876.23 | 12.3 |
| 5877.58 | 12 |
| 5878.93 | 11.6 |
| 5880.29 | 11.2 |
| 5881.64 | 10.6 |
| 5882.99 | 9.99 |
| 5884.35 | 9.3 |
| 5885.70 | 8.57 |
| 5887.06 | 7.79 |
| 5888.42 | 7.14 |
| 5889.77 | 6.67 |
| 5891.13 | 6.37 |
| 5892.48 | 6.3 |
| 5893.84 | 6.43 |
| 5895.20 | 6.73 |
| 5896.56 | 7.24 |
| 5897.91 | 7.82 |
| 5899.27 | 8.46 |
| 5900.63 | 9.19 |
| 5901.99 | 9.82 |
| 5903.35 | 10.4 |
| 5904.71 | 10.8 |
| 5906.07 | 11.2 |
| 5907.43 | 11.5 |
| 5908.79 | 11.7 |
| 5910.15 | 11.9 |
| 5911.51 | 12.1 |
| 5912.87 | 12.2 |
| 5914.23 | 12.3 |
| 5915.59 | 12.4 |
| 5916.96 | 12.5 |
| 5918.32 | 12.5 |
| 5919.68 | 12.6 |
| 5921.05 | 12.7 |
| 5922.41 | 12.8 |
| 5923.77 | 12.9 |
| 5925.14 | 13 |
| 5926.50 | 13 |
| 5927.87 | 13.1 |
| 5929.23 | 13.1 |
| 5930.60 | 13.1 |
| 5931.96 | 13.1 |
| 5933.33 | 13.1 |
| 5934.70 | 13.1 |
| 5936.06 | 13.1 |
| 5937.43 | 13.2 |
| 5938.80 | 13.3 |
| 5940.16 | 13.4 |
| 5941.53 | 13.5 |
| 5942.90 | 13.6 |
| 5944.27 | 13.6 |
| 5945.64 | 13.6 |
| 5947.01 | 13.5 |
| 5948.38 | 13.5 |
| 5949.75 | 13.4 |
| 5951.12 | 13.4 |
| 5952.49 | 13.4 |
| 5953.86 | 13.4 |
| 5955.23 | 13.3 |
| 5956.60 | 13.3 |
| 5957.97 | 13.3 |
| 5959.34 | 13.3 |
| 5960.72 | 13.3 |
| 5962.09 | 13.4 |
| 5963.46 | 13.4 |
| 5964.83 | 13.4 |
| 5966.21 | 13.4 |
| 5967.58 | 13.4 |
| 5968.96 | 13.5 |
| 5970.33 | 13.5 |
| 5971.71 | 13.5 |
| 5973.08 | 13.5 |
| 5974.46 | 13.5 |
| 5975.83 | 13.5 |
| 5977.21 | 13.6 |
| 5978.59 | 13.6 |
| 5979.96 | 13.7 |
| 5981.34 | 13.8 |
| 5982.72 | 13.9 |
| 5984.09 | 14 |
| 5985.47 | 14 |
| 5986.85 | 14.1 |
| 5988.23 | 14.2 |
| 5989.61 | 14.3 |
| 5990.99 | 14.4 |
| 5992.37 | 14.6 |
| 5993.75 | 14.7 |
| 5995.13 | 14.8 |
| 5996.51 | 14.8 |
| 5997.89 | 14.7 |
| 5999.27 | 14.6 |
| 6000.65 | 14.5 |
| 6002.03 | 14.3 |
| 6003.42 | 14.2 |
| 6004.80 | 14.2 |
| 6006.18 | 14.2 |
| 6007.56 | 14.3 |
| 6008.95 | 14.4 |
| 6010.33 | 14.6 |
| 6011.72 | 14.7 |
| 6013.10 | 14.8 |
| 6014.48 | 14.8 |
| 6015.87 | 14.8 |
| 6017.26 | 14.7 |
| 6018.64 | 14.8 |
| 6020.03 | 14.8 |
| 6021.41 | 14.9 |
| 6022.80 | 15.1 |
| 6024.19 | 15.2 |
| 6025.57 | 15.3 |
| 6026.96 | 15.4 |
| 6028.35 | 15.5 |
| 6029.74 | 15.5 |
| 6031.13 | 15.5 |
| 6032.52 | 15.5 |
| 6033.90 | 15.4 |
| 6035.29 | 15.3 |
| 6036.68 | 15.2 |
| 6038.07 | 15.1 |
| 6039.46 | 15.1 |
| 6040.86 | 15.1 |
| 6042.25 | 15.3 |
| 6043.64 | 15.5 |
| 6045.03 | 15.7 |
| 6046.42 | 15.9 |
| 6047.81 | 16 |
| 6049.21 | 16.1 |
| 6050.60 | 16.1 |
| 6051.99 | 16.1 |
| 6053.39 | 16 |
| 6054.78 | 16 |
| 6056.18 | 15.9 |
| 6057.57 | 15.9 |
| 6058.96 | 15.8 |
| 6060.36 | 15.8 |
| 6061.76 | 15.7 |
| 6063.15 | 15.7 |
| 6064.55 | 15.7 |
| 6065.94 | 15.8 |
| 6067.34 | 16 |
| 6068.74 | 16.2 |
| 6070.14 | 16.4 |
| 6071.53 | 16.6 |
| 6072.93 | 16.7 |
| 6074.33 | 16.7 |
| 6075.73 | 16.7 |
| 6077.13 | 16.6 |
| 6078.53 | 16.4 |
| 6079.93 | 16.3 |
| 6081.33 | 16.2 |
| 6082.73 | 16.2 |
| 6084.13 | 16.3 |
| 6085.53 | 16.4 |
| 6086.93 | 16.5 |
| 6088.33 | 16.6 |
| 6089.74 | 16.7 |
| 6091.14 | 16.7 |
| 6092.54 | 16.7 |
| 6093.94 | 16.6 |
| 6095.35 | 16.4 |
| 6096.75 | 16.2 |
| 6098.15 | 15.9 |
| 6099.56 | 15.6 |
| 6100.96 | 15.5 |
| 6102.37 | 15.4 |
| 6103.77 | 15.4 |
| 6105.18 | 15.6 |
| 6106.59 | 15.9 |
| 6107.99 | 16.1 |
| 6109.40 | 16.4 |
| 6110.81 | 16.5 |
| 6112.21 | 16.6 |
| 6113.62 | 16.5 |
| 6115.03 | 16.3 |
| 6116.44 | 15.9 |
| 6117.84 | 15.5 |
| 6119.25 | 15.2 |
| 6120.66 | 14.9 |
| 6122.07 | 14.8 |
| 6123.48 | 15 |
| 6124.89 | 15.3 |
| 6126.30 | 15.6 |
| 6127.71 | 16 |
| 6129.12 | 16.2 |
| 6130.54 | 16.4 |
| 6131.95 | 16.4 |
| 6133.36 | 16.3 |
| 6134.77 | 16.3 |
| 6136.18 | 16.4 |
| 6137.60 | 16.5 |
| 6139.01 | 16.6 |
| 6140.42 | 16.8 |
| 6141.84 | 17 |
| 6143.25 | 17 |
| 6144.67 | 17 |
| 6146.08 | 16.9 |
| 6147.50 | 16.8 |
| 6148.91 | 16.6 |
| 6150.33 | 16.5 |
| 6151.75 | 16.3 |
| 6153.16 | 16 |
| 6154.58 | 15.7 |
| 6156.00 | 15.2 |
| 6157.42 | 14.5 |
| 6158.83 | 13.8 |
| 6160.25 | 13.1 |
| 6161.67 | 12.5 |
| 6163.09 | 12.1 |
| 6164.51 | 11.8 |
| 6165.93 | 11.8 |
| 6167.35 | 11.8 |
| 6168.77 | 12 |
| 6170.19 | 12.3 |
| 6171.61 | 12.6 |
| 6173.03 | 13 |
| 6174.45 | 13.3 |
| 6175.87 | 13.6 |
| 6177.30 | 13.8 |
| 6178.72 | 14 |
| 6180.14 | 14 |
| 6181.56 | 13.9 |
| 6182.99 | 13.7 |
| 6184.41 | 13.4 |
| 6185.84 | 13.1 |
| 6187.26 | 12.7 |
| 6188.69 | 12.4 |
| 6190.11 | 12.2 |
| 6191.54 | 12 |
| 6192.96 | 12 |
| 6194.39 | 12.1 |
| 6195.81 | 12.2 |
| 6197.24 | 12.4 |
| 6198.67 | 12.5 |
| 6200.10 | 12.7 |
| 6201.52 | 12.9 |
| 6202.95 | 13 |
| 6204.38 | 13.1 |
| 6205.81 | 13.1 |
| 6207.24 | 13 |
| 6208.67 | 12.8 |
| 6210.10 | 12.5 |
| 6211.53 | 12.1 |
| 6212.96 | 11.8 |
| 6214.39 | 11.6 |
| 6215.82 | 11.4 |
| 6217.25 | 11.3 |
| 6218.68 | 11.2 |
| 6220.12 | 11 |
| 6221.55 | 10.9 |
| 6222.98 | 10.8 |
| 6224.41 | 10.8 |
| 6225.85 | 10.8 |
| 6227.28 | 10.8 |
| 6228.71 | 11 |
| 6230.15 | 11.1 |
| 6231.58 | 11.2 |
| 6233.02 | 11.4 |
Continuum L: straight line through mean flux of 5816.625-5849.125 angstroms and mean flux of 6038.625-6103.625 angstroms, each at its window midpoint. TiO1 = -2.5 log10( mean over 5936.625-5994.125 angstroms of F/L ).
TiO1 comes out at 0.14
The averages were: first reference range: 14.8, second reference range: 16.1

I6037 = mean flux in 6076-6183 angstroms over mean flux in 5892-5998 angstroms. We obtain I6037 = 1.21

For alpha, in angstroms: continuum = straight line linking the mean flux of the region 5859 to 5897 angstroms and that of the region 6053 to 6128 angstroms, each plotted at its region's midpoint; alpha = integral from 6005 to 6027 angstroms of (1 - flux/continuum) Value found -1.0 angstroms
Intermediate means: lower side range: 10.6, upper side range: 16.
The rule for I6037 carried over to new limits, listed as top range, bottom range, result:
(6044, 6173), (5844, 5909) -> 1.39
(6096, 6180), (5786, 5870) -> 1.03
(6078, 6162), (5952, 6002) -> 1.16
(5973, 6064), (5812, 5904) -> 1.19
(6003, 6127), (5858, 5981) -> 1.30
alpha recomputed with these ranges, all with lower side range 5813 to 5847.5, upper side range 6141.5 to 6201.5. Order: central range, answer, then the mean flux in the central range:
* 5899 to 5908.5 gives 2.76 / 10.3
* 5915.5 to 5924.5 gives 1.15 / 12.6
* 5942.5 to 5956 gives 0.89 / 13.5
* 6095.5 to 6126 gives -4.00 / 15.8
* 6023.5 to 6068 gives -4.75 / 15.6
